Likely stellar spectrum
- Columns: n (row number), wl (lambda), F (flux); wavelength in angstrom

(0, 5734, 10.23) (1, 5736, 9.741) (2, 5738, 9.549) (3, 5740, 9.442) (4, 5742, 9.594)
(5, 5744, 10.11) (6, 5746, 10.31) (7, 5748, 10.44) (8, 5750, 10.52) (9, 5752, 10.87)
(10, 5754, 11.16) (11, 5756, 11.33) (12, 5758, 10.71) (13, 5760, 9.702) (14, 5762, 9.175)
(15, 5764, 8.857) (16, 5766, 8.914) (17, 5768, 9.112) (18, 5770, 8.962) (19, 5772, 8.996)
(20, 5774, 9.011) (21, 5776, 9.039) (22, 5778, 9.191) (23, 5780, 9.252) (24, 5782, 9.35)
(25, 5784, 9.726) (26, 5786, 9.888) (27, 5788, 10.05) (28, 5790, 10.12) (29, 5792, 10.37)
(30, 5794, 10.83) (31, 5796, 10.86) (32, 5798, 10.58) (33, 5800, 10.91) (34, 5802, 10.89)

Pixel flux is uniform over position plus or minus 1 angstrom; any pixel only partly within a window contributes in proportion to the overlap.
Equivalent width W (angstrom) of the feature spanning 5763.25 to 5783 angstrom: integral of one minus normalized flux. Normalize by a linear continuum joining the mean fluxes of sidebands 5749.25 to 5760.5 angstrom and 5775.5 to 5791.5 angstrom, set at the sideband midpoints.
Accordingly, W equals 1.9 angstrom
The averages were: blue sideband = 10.8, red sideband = 9.62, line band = 9.07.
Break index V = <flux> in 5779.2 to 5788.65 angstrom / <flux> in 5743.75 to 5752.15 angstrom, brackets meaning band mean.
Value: 0.9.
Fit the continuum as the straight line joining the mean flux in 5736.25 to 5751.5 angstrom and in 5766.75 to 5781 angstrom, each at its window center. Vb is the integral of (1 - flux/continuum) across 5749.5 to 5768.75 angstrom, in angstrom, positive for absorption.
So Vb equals -1.0 angstrom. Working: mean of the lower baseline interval 10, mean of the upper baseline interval 9.08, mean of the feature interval 10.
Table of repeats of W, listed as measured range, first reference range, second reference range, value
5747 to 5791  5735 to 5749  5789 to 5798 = 2.1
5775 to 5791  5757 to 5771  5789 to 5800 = 0.9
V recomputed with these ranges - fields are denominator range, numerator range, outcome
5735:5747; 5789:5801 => 1.08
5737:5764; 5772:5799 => 0.97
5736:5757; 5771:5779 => 0.88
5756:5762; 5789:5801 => 1.04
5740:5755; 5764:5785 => 0.88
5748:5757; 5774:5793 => 0.88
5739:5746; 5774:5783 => 0.94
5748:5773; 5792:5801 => 1.09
